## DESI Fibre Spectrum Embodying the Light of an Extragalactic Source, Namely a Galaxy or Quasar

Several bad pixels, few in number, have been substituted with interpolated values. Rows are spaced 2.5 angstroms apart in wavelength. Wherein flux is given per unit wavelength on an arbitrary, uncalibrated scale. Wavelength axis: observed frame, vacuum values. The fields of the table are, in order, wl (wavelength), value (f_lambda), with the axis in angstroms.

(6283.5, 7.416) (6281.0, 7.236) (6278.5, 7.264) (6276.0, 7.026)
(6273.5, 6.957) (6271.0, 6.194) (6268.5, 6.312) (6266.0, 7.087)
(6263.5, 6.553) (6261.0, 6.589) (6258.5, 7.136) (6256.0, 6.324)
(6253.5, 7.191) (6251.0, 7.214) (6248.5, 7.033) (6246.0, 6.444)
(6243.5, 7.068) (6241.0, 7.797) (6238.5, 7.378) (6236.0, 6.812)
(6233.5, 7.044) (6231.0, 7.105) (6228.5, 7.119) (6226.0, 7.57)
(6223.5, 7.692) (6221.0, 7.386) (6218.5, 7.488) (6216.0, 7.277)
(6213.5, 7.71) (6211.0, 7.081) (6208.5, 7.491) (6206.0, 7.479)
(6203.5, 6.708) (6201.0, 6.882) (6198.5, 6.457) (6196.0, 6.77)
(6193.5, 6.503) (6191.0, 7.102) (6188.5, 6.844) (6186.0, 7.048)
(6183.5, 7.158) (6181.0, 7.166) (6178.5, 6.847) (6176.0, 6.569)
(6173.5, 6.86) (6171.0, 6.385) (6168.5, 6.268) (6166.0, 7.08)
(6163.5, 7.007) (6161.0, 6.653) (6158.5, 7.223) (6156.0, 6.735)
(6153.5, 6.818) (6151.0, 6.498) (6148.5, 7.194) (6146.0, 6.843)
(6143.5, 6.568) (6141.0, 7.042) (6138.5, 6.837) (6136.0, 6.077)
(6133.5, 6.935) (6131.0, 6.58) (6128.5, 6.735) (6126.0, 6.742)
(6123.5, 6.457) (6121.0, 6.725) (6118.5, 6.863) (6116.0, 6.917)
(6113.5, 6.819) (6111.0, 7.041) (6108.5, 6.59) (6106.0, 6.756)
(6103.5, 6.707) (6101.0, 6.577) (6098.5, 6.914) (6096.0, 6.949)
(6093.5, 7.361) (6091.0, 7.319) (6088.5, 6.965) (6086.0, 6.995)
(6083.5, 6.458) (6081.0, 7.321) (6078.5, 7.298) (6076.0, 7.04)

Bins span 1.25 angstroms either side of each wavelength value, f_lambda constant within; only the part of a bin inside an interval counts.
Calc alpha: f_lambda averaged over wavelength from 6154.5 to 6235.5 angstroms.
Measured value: 7.02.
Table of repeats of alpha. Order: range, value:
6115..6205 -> 6.78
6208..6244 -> 7.34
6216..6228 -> 7.48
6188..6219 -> 7.06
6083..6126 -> 6.85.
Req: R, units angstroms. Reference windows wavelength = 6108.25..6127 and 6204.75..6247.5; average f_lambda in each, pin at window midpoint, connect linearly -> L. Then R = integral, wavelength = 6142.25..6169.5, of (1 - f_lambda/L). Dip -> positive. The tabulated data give 0.6 angstroms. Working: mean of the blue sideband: 6.78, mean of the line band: 6.81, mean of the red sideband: 7.29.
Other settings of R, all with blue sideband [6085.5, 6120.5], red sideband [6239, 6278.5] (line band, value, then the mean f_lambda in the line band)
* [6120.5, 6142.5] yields 0.7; 6.68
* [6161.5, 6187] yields 0.2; 6.83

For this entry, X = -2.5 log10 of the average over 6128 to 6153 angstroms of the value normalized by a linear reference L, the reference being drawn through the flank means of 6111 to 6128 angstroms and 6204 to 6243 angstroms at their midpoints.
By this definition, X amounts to 0.02 mag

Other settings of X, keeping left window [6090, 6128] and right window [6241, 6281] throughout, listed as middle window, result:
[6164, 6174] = 0.03 mag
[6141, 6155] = 0.01 mag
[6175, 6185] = -0.01 mag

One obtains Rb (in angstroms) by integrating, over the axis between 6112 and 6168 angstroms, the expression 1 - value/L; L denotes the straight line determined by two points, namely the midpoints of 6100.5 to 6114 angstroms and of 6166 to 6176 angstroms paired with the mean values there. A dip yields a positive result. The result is -0.98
